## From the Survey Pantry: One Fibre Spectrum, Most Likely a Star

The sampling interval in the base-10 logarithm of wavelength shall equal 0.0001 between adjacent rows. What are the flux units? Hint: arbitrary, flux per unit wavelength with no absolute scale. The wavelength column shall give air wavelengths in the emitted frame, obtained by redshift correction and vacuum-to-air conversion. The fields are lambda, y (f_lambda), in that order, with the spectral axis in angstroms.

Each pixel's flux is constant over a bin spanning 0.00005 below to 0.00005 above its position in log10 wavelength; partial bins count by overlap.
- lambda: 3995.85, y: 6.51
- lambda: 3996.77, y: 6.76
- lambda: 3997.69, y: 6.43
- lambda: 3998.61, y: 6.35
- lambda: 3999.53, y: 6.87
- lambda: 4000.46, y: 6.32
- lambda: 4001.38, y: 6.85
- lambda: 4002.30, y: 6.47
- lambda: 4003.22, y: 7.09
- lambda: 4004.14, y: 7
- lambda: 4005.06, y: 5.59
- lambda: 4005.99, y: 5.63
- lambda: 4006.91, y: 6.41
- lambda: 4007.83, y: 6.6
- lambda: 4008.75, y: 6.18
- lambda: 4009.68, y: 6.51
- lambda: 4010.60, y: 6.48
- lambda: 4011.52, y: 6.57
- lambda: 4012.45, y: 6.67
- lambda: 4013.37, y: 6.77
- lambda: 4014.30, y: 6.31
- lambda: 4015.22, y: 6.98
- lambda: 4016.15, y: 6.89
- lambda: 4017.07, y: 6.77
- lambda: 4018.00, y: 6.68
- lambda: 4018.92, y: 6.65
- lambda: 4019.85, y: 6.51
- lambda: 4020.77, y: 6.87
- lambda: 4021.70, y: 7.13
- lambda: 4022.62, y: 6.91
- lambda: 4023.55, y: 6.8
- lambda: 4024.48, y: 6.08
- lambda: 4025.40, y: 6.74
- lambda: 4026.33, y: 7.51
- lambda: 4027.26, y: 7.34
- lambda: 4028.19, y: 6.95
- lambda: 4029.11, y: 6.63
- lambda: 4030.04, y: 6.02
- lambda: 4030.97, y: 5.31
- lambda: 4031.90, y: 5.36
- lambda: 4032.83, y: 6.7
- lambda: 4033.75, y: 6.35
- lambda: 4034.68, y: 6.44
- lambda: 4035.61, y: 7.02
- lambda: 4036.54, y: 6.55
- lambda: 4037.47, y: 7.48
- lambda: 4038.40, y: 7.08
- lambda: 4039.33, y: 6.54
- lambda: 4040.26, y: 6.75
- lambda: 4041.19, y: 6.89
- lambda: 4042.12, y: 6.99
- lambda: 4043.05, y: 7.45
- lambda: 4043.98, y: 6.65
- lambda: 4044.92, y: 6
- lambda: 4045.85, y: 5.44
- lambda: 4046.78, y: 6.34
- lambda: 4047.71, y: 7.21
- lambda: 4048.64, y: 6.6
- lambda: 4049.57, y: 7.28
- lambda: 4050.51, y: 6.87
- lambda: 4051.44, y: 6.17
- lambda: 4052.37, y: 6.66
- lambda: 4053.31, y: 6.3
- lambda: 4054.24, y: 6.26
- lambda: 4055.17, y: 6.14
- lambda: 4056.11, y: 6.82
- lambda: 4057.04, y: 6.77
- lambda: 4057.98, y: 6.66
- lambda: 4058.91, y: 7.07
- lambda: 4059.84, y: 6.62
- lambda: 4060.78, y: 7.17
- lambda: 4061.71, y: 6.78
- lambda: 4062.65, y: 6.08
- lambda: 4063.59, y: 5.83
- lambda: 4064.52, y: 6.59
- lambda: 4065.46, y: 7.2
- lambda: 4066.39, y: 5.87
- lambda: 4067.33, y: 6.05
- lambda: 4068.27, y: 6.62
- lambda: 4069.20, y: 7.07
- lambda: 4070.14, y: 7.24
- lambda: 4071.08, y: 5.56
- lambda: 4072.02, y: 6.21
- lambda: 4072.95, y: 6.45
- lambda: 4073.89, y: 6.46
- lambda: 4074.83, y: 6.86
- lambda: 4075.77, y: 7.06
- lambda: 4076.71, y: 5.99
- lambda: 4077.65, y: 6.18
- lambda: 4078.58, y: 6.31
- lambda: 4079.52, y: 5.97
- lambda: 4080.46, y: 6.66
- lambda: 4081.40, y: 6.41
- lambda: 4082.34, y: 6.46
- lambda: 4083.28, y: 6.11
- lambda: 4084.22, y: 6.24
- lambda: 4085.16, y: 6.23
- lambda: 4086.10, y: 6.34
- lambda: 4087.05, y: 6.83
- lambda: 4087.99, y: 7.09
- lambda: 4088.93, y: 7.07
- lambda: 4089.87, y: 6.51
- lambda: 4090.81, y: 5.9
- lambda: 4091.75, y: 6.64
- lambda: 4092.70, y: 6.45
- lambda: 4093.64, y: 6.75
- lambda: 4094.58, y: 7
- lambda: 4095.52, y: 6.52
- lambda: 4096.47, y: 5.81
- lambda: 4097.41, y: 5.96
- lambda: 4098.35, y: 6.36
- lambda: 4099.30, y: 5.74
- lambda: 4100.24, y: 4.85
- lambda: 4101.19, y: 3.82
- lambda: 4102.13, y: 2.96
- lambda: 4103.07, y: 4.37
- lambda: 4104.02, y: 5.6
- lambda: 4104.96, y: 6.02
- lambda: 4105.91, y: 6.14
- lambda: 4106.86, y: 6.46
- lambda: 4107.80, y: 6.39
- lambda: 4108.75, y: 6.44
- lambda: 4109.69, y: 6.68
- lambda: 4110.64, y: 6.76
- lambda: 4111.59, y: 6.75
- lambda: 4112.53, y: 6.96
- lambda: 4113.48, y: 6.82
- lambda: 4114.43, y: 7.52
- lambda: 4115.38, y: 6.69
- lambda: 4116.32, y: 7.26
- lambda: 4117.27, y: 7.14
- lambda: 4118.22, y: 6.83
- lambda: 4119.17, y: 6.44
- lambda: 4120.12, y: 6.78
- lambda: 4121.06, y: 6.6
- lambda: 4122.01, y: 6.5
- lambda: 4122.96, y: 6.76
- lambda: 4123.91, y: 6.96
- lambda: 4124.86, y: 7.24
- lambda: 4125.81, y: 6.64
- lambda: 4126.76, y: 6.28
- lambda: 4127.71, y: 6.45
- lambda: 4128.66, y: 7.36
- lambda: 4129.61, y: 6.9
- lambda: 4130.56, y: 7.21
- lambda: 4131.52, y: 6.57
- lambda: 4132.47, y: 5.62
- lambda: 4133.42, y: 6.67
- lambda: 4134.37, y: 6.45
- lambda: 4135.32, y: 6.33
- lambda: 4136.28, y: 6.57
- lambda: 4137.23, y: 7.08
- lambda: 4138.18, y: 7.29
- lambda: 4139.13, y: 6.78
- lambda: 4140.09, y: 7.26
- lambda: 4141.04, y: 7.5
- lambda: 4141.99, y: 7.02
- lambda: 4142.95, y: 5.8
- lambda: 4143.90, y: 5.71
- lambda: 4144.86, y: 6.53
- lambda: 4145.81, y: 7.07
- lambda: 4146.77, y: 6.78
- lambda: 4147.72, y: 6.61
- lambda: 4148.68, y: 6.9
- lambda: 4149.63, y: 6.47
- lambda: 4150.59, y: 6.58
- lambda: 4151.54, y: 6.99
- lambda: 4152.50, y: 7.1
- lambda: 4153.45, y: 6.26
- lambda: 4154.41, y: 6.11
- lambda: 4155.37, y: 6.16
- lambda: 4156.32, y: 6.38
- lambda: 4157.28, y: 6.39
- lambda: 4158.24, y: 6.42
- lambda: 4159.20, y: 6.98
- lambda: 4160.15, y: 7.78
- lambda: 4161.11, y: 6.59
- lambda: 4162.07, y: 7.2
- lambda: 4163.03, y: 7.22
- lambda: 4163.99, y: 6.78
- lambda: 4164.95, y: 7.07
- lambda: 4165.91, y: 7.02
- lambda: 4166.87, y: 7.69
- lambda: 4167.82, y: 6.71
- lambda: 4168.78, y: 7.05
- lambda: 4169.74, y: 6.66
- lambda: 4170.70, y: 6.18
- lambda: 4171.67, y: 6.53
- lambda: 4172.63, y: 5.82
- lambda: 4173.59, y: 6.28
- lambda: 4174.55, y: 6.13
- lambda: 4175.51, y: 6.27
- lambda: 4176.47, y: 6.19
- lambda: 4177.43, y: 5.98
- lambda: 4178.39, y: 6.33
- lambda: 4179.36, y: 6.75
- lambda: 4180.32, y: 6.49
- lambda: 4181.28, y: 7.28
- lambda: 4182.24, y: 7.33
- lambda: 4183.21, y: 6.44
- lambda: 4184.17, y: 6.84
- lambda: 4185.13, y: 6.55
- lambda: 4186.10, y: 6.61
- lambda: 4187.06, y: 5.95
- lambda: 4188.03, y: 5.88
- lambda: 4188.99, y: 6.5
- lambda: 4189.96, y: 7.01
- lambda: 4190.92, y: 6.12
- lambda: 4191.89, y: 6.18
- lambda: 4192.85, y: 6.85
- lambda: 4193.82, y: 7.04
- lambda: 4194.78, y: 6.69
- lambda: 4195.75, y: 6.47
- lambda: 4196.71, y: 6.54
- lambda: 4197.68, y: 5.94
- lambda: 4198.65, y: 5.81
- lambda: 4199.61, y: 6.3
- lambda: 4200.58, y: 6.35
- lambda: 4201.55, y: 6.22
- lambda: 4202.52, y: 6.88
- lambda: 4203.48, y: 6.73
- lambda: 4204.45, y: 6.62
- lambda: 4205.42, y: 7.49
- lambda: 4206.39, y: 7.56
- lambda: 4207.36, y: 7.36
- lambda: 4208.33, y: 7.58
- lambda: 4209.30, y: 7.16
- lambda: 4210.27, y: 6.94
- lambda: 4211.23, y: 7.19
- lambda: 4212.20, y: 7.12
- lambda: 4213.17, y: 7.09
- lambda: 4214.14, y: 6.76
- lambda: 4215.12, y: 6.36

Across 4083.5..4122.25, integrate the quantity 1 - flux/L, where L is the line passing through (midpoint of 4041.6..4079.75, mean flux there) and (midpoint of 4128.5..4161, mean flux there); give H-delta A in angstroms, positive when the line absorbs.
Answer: 1.9 angstroms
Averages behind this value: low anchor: 6.54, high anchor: 6.69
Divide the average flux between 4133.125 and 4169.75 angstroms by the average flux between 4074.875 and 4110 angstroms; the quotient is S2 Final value 1.1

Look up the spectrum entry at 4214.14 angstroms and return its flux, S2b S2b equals 6.76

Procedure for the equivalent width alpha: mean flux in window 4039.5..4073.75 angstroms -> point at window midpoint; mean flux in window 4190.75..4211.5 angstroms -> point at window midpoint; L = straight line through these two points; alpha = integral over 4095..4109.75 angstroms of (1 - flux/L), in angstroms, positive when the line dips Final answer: 2.3 angstroms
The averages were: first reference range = 6.57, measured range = 5.61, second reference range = 6.73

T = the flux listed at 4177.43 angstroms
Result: 5.98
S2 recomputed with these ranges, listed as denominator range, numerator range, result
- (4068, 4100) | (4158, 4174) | 1.06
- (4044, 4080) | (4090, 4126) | 0.97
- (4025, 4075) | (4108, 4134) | 1.03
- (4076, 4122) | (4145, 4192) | 1.05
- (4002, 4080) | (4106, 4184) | 1.02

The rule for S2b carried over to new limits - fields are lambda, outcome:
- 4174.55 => 6.13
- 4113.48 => 6.82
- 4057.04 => 6.77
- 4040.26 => 6.75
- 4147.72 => 6.61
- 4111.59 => 6.75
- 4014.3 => 6.31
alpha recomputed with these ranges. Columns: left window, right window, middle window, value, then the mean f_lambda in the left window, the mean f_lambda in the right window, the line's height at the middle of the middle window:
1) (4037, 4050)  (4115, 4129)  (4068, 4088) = 1.0 angstroms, 6.76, 6.79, 6.78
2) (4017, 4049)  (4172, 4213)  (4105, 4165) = -0.8 angstroms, 6.65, 6.62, 6.63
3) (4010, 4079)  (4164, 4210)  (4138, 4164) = -0.4 angstroms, 6.6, 6.63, 6.62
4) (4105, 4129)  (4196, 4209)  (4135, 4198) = 0.8 angstroms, 6.74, 6.72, 6.73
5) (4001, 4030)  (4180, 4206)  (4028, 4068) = 0.5 angstroms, 6.65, 6.56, 6.64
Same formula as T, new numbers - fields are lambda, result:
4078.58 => 6.31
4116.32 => 7.26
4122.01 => 6.5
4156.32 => 6.38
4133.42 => 6.67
